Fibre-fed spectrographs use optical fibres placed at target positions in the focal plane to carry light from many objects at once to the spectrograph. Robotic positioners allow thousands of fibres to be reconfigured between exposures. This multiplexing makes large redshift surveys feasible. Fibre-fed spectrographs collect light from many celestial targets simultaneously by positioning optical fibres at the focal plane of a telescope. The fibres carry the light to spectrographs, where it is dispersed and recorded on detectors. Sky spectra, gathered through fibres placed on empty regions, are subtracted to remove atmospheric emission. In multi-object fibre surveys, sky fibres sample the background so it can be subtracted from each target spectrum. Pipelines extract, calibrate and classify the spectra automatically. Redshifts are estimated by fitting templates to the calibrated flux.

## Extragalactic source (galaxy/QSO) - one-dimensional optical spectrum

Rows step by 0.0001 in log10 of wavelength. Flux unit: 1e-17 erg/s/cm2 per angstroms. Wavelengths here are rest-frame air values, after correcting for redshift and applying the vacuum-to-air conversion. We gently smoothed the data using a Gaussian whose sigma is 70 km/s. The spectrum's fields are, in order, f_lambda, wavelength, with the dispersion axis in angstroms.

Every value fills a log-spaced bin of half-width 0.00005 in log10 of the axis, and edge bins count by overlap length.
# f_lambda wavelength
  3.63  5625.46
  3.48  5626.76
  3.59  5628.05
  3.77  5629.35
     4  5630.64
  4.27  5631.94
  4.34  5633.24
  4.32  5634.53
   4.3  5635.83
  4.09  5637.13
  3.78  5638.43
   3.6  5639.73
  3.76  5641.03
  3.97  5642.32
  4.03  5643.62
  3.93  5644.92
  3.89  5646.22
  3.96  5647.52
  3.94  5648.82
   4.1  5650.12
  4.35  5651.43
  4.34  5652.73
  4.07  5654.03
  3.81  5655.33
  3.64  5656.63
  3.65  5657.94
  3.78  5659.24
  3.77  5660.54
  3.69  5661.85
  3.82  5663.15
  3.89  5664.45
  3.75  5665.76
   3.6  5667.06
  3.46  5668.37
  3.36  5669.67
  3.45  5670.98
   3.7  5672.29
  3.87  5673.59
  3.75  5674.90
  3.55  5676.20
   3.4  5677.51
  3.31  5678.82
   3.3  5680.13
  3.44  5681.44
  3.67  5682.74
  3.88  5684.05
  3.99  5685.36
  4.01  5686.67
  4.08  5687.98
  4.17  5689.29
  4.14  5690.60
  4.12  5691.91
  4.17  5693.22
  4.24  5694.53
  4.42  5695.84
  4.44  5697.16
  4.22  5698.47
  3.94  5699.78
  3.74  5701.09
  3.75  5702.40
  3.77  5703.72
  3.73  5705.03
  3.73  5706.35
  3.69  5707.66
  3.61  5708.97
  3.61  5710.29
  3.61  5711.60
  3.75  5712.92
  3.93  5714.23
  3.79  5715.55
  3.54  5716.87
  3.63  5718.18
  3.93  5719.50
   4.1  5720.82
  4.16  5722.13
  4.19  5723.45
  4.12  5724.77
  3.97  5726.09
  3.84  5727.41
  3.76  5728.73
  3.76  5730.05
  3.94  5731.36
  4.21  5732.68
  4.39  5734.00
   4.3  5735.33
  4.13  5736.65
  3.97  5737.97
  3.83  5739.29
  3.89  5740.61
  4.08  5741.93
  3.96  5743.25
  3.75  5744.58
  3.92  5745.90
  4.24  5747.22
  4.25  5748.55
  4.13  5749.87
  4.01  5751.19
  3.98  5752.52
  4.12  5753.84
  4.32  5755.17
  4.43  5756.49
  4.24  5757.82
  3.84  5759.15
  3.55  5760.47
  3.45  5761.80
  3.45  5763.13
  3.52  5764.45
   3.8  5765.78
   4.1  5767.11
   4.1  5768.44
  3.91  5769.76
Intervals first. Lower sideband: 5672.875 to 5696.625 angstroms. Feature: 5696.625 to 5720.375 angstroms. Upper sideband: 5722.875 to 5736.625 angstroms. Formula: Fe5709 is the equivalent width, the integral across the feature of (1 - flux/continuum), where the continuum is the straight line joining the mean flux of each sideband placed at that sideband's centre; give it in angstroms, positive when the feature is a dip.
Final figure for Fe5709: 1.0 angstroms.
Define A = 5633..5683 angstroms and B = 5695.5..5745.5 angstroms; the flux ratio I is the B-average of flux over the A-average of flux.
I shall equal 1.03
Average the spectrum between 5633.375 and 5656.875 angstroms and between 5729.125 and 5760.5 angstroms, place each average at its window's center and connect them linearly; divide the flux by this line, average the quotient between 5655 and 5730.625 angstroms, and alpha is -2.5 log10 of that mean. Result 0.06 mag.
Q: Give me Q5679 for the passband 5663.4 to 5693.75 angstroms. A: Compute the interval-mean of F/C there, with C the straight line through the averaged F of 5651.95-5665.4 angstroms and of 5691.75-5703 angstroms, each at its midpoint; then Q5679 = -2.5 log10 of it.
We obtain 0.07 mag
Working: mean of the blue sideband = 3.85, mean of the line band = 3.74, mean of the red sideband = 4.12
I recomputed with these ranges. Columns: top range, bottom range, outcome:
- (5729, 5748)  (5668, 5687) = 1.12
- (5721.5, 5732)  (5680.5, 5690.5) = 1.02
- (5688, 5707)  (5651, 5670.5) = 1.07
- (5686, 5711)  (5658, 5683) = 1.10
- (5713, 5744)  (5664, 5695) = 1.06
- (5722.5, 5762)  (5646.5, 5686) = 1.08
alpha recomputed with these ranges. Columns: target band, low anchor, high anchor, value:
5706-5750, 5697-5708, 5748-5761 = 0.01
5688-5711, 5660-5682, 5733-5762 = -0.06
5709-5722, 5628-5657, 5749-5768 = 0.05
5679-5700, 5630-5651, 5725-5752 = 0.00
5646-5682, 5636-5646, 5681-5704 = 0.06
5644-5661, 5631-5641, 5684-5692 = 0.03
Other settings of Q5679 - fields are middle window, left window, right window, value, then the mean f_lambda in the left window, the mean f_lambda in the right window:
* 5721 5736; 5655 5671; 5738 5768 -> -0.05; 3.67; 3.95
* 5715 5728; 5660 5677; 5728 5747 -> 0.00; 3.66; 4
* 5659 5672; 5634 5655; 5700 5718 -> 0.08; 4.02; 3.72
